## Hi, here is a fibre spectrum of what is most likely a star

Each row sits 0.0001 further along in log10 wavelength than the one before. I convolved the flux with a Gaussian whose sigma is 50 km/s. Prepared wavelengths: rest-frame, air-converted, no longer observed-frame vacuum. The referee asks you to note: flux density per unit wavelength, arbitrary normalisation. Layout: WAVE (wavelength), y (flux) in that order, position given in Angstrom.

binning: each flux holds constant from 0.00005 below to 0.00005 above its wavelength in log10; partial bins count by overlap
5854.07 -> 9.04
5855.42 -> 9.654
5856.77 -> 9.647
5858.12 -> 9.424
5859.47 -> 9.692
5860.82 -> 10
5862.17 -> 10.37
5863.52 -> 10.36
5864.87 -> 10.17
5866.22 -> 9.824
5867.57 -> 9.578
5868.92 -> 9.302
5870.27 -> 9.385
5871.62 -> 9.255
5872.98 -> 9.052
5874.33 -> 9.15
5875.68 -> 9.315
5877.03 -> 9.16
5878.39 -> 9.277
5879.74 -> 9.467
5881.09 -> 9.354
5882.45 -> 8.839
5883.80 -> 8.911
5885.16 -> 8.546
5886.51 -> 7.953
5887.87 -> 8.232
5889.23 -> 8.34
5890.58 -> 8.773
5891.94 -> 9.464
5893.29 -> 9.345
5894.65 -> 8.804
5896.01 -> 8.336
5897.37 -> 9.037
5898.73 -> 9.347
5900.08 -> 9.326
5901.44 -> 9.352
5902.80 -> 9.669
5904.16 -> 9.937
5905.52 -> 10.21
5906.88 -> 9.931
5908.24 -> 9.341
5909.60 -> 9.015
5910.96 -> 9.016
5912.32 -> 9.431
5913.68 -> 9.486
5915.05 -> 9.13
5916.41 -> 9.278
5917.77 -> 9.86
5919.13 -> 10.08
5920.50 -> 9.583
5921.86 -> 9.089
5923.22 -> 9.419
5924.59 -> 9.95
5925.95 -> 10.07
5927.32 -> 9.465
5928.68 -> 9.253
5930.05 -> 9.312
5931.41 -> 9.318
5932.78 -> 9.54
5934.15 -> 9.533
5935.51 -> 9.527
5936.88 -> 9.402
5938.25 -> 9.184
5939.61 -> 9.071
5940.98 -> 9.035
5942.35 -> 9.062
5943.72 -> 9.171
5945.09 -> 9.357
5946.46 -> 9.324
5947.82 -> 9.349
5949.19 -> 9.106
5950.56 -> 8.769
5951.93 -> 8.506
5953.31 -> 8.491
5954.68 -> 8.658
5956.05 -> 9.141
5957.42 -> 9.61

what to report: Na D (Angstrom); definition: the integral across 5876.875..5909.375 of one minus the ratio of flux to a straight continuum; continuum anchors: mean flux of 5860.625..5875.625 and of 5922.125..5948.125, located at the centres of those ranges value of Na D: 1.5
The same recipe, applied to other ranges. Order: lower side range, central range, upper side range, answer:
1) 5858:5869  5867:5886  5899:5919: 1.2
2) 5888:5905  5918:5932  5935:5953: -0.7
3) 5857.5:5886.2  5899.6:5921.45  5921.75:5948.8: -0.3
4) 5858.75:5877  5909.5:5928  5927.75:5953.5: -0.4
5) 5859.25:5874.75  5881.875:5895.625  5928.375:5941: 1.2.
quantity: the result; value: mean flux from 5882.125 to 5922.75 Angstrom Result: 9.19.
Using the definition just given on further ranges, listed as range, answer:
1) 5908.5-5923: 9.4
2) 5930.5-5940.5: 9.36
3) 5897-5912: 9.48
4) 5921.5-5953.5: 9.27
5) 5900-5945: 9.45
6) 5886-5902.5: 8.89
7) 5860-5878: 9.6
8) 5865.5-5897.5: 9.03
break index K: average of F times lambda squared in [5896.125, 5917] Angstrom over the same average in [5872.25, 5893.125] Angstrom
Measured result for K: 1.1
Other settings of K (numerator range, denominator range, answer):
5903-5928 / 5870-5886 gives 1.06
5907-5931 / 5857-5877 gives 1.00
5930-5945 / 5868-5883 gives 1.03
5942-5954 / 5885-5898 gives 1.06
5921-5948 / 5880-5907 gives 1.05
